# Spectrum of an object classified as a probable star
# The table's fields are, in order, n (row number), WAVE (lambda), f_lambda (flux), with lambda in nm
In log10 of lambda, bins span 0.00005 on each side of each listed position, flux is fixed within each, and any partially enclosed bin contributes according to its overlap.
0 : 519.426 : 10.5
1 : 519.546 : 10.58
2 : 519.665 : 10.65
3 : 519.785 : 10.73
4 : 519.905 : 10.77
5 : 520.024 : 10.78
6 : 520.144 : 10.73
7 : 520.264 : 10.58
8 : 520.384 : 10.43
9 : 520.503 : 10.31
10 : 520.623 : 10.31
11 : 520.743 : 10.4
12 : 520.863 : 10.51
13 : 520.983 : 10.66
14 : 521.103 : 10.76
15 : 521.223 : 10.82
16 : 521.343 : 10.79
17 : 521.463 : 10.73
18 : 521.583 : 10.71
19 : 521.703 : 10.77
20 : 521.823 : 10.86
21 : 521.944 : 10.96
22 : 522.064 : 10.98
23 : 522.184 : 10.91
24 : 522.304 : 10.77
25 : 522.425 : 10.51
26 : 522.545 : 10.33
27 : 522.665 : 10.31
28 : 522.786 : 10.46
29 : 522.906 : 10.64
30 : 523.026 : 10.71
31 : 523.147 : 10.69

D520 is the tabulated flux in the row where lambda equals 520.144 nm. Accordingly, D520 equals 10.73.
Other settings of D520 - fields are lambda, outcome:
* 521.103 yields 10.76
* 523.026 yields 10.71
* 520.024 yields 10.78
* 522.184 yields 10.91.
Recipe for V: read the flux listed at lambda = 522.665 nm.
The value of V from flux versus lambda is 10.31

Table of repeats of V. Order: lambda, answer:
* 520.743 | 10.4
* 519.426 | 10.5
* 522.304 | 10.77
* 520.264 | 10.58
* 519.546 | 10.58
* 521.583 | 10.71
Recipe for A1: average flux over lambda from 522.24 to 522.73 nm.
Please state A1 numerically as 10.5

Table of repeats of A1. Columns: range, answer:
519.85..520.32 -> 10.7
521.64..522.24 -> 10.9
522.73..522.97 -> 10.6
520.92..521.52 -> 10.8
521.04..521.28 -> 10.8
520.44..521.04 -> 10.4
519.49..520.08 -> 10.7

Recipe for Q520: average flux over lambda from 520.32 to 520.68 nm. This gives 10.4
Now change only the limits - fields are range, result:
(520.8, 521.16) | 10.6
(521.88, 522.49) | 10.8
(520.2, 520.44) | 10.5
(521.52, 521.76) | 10.7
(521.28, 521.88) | 10.8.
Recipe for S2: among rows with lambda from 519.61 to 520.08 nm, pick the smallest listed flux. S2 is 10.65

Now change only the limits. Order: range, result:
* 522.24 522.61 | 10.33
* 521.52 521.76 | 10.71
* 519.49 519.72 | 10.58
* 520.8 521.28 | 10.51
